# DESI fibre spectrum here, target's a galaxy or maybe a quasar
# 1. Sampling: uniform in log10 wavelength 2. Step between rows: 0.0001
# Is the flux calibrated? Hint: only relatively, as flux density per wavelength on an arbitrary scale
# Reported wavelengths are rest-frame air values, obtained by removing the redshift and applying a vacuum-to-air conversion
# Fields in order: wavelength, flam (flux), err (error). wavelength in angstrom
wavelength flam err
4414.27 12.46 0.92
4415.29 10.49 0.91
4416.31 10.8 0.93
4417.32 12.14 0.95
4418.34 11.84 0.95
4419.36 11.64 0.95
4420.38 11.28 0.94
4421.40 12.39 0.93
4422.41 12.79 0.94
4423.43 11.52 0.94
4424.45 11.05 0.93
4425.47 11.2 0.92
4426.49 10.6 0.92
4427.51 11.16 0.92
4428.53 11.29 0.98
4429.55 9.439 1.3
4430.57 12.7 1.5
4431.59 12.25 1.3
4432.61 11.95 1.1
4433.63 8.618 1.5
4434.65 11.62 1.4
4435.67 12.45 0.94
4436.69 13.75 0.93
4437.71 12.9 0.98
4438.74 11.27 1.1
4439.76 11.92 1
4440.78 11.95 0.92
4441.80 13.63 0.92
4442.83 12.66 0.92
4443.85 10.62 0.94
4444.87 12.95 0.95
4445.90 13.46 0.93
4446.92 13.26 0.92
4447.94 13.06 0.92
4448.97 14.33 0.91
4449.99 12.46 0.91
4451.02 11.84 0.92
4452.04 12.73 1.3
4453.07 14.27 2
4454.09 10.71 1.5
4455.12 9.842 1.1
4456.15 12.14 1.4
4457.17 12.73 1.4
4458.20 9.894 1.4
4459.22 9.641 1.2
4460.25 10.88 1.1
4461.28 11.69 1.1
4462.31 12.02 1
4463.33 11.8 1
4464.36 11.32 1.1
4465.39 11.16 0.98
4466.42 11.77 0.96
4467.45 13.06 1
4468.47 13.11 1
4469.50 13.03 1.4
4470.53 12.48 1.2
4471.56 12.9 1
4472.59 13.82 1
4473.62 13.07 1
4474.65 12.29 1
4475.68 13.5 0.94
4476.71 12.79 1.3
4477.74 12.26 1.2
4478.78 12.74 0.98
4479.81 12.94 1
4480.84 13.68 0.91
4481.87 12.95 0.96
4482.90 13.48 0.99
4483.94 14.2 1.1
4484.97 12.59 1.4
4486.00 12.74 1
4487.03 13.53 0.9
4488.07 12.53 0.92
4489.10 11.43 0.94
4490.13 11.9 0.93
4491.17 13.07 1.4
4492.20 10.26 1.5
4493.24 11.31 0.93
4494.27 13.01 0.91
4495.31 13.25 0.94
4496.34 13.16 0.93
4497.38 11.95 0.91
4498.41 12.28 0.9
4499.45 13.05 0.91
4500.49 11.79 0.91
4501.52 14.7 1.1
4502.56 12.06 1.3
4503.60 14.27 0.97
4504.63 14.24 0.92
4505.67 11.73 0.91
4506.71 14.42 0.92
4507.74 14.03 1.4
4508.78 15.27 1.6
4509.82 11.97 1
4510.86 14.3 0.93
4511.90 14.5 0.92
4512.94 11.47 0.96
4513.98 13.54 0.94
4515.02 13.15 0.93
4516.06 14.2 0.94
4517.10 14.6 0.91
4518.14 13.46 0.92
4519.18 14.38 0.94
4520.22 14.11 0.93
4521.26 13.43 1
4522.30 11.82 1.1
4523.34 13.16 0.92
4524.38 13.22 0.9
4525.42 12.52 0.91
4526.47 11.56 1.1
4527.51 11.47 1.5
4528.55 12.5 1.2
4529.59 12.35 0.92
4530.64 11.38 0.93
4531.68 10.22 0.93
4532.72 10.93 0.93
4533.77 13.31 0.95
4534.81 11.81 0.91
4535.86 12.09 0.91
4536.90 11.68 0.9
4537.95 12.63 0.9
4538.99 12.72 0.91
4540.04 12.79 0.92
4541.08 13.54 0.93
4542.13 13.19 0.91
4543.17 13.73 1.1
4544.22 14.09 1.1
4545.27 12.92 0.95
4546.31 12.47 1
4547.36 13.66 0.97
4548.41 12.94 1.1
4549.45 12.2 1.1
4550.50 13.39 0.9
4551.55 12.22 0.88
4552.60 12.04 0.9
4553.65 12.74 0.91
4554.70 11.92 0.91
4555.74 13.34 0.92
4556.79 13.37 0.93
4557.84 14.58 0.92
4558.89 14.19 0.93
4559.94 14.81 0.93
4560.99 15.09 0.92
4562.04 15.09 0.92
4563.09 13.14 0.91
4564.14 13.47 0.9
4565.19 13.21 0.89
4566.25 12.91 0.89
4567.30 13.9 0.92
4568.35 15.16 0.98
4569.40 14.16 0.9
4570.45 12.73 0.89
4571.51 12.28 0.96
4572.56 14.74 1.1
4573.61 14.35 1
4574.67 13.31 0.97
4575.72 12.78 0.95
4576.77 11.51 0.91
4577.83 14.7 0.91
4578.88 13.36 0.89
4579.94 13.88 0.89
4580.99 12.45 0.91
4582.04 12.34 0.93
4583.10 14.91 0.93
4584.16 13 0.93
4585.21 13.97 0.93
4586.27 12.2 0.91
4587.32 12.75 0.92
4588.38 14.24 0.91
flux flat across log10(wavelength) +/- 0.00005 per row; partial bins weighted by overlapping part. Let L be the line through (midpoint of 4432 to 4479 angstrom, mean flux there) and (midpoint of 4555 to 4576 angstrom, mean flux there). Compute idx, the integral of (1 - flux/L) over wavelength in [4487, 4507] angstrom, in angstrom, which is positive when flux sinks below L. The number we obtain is 0.3 angstrom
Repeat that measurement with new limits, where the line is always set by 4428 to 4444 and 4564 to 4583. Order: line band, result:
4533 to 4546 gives 0.2 angstrom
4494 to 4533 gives -0.8 angstrom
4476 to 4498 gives -0.4 angstrom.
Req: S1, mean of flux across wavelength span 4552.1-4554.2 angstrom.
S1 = 12.4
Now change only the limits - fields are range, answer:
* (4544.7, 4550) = 12.9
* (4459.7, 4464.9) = 11.5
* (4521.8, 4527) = 12.5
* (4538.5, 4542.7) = 13.1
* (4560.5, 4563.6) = 14.4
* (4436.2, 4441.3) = 12.4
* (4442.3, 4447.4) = 12.6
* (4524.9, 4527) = 12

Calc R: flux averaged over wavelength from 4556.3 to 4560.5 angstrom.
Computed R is 14.2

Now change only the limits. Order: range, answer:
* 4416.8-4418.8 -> 12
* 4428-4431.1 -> 11.1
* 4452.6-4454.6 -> 12.5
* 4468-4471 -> 12.9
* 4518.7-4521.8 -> 14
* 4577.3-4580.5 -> 14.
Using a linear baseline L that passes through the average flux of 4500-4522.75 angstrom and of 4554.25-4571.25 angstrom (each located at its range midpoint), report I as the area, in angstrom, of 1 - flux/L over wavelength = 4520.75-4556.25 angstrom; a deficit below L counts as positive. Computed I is 3.0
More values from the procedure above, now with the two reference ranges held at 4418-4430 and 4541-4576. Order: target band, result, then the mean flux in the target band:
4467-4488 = -1.5 angstrom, 13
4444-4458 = -0.9 angstrom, 12.5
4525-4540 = 1.3 angstrom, 12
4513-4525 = -0.6 angstrom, 13.5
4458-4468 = 0.5 angstrom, 11.4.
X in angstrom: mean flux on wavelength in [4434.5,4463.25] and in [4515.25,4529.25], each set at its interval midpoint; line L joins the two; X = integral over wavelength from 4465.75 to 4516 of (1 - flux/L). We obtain -1.0 angstrom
